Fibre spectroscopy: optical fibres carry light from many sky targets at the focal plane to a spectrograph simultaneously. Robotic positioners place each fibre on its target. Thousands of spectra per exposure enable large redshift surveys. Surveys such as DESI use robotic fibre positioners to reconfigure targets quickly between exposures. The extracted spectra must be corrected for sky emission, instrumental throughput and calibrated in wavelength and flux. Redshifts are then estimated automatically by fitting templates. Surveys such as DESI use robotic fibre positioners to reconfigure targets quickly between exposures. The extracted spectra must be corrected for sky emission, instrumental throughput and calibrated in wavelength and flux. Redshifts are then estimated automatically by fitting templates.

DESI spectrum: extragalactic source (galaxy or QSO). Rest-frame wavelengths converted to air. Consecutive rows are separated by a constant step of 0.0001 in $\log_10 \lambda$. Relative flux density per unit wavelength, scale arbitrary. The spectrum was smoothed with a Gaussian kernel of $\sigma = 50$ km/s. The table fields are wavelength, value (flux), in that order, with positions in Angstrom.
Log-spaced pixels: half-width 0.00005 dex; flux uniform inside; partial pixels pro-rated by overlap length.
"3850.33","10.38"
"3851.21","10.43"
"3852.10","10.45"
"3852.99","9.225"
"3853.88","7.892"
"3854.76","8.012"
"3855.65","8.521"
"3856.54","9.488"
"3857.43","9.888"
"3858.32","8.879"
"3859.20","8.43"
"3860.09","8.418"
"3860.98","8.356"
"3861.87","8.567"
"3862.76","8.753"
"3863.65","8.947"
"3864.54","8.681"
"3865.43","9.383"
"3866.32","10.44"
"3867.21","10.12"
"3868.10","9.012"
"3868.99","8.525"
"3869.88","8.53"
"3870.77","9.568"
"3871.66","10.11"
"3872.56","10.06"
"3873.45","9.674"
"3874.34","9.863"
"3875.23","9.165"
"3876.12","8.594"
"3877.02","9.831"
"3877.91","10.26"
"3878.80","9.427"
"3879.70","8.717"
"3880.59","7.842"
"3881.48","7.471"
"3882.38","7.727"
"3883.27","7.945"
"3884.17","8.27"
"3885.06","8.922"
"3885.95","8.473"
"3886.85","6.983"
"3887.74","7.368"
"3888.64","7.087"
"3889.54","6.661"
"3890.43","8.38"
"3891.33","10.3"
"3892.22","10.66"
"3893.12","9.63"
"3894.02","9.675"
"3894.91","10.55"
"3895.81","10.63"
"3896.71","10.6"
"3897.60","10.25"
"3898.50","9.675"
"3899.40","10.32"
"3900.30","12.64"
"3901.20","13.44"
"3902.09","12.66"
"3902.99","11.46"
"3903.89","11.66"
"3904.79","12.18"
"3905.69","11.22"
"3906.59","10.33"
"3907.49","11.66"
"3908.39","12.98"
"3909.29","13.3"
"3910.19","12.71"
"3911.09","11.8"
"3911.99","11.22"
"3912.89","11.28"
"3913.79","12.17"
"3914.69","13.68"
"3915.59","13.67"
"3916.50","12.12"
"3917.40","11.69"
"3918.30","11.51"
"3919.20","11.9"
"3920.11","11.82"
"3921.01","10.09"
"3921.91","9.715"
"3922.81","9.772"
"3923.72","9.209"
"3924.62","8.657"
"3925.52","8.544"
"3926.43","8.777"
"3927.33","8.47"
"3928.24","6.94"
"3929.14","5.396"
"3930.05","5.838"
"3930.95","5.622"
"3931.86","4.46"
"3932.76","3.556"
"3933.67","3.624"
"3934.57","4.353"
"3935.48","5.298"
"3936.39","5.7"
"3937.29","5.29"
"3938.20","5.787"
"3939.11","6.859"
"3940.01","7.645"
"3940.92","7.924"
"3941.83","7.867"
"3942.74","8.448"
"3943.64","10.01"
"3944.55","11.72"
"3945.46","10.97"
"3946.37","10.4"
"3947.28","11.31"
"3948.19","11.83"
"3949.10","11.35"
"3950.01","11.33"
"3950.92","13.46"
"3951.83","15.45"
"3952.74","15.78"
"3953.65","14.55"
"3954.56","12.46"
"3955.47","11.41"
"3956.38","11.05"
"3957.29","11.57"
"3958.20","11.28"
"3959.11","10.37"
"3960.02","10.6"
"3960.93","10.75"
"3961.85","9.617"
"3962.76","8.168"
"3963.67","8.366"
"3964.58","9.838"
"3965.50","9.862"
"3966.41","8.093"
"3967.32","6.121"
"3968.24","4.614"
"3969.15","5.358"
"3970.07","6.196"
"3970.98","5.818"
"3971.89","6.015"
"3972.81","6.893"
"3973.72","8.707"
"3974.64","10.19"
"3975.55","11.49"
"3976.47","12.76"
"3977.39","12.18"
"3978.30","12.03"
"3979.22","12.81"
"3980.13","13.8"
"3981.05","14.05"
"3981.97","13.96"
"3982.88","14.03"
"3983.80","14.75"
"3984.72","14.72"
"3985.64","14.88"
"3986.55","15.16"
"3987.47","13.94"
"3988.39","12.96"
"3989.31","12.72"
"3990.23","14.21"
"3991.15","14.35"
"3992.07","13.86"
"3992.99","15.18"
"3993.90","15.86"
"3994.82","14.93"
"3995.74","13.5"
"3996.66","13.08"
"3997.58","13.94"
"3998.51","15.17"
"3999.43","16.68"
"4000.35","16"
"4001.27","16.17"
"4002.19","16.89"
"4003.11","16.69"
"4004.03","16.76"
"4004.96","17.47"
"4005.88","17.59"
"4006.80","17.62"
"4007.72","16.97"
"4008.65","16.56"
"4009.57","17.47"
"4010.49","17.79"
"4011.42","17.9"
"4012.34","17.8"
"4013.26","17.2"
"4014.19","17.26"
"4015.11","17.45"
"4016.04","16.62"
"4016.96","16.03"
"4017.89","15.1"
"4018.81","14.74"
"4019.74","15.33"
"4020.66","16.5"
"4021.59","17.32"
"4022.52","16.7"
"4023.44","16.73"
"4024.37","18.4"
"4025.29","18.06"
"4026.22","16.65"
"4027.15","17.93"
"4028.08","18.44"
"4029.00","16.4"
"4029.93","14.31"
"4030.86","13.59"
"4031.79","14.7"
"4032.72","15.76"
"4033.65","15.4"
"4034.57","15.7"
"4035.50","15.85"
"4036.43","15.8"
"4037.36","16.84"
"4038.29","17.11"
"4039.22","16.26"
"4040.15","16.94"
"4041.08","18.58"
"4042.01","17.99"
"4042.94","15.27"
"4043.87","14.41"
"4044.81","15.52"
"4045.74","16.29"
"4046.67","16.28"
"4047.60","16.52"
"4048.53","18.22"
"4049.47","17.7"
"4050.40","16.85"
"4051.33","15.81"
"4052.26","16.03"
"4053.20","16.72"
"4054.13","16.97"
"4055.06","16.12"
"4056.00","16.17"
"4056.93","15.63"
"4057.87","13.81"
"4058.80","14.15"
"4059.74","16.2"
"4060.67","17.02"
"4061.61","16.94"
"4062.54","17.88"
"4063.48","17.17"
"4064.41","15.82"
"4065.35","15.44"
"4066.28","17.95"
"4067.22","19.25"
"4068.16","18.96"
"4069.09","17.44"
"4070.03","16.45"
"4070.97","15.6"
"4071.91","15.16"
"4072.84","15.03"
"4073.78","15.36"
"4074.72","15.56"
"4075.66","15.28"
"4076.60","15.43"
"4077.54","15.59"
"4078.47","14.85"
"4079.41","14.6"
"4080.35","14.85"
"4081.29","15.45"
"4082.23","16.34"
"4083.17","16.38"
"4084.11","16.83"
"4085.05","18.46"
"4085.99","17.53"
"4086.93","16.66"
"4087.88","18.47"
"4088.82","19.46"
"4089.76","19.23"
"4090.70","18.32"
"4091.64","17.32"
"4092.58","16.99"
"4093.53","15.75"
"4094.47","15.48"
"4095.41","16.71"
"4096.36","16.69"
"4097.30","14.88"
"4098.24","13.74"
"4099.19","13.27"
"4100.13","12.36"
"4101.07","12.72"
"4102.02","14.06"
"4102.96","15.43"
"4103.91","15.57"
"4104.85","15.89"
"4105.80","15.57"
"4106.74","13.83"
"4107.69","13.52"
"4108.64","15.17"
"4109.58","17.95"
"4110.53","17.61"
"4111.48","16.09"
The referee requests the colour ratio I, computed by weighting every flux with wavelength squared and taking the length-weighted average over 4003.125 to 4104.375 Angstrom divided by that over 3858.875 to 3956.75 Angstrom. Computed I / 1.8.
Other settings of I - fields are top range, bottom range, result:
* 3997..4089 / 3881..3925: 1.68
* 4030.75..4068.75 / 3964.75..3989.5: 1.57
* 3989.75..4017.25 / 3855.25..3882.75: 1.91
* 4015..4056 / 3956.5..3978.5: 1.88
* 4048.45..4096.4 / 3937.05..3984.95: 1.69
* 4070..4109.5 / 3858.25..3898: 1.94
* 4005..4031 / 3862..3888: 2.03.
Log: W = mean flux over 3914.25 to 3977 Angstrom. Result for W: 9.22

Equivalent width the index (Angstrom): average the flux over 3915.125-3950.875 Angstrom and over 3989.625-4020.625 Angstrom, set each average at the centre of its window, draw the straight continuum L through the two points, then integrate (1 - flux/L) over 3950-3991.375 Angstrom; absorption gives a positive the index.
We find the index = 4.0 Angstrom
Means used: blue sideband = 8.66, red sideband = 16.1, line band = 11.3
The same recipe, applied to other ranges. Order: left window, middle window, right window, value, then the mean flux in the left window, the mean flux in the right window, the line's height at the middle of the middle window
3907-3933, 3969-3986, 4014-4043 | 2.9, 10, 16.4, 13.4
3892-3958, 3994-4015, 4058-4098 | -4.6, 10.1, 16.5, 13.4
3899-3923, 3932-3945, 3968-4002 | 5.9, 11.8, 12.6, 12.1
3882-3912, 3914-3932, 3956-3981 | 0.9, 10.3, 9.5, 9.99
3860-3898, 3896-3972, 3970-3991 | 5.8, 9.04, 12.1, 10.7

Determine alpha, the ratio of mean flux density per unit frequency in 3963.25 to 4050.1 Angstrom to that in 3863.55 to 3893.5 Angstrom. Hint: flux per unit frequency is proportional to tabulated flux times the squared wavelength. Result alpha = 1.76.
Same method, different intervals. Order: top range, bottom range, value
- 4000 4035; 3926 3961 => 1.89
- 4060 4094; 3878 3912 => 1.82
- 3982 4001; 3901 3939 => 1.58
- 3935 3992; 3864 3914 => 1.11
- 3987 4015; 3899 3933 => 1.59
